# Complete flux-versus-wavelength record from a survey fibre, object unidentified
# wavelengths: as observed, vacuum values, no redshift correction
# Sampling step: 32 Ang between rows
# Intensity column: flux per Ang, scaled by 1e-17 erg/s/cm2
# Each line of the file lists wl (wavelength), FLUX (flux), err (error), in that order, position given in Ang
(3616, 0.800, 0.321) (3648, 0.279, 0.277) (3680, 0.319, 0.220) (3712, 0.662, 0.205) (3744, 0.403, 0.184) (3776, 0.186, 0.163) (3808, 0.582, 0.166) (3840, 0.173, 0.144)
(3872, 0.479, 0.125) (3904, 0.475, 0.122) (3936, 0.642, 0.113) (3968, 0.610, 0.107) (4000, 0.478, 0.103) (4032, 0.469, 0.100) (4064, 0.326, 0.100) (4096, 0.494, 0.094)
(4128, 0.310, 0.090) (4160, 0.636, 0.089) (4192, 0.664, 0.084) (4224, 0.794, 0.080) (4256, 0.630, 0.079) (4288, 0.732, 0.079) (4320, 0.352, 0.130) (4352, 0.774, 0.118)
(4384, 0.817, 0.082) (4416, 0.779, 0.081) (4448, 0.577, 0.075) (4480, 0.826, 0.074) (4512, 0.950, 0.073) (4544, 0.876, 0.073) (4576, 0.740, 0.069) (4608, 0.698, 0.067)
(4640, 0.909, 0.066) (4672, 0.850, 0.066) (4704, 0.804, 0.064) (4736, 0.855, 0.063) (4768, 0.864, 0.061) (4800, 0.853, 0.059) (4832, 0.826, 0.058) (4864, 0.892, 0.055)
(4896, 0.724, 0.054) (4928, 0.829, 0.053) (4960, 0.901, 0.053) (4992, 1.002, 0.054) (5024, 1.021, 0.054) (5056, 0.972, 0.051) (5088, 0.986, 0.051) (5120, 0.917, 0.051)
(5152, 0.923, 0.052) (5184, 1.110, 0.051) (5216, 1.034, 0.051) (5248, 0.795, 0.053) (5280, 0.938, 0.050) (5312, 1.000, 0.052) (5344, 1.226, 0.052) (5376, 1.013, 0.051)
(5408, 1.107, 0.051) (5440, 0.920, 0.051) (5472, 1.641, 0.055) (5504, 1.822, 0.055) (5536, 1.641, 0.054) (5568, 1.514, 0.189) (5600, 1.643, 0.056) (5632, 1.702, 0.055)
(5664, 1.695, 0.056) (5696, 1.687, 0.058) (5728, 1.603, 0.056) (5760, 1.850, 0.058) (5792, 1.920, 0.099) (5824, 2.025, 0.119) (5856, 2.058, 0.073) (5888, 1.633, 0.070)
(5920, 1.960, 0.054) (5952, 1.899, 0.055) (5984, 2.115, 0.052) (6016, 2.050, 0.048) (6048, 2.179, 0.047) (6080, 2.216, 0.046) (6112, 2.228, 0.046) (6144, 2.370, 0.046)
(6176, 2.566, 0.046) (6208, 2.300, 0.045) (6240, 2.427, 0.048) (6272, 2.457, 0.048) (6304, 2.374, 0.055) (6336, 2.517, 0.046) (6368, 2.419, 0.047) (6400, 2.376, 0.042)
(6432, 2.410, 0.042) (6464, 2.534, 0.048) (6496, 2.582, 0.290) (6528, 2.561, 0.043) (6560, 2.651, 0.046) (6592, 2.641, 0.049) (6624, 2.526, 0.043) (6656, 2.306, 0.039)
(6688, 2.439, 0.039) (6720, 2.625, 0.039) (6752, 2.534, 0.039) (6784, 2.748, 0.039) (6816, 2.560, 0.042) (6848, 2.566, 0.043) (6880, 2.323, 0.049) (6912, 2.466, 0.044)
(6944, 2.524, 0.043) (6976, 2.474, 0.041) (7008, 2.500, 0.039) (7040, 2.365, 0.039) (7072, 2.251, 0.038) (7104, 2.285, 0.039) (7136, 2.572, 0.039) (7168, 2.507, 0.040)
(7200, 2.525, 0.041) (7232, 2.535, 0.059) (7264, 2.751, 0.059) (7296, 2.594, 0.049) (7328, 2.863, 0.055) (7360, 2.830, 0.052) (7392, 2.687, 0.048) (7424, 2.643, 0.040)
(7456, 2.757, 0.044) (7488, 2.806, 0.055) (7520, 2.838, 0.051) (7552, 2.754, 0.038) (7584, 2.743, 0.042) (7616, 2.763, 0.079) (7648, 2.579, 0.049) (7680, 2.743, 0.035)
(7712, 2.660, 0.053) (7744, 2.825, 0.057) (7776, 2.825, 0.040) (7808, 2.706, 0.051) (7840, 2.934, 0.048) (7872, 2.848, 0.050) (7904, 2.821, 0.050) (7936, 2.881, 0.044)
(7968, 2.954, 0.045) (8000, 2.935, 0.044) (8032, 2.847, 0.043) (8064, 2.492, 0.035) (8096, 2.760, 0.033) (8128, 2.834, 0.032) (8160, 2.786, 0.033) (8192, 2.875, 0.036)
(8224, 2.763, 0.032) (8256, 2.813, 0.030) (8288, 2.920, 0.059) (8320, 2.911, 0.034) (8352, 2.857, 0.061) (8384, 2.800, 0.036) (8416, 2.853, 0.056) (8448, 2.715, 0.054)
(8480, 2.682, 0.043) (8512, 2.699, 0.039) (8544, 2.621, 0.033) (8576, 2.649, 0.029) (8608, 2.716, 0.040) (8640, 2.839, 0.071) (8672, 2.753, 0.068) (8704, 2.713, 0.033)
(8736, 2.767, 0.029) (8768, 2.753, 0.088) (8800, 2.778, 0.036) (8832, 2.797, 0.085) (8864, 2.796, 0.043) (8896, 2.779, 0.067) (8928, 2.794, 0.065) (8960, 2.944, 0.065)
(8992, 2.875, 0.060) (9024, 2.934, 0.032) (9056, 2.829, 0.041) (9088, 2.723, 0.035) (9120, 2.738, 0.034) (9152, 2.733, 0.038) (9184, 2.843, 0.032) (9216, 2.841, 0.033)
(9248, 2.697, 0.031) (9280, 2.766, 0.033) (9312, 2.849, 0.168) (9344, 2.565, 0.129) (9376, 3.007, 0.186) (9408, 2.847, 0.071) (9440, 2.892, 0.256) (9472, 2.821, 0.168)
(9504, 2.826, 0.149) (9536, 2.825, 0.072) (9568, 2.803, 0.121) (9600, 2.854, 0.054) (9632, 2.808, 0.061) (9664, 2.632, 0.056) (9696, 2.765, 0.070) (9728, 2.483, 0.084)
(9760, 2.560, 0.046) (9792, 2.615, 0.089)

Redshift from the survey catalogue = 0.369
